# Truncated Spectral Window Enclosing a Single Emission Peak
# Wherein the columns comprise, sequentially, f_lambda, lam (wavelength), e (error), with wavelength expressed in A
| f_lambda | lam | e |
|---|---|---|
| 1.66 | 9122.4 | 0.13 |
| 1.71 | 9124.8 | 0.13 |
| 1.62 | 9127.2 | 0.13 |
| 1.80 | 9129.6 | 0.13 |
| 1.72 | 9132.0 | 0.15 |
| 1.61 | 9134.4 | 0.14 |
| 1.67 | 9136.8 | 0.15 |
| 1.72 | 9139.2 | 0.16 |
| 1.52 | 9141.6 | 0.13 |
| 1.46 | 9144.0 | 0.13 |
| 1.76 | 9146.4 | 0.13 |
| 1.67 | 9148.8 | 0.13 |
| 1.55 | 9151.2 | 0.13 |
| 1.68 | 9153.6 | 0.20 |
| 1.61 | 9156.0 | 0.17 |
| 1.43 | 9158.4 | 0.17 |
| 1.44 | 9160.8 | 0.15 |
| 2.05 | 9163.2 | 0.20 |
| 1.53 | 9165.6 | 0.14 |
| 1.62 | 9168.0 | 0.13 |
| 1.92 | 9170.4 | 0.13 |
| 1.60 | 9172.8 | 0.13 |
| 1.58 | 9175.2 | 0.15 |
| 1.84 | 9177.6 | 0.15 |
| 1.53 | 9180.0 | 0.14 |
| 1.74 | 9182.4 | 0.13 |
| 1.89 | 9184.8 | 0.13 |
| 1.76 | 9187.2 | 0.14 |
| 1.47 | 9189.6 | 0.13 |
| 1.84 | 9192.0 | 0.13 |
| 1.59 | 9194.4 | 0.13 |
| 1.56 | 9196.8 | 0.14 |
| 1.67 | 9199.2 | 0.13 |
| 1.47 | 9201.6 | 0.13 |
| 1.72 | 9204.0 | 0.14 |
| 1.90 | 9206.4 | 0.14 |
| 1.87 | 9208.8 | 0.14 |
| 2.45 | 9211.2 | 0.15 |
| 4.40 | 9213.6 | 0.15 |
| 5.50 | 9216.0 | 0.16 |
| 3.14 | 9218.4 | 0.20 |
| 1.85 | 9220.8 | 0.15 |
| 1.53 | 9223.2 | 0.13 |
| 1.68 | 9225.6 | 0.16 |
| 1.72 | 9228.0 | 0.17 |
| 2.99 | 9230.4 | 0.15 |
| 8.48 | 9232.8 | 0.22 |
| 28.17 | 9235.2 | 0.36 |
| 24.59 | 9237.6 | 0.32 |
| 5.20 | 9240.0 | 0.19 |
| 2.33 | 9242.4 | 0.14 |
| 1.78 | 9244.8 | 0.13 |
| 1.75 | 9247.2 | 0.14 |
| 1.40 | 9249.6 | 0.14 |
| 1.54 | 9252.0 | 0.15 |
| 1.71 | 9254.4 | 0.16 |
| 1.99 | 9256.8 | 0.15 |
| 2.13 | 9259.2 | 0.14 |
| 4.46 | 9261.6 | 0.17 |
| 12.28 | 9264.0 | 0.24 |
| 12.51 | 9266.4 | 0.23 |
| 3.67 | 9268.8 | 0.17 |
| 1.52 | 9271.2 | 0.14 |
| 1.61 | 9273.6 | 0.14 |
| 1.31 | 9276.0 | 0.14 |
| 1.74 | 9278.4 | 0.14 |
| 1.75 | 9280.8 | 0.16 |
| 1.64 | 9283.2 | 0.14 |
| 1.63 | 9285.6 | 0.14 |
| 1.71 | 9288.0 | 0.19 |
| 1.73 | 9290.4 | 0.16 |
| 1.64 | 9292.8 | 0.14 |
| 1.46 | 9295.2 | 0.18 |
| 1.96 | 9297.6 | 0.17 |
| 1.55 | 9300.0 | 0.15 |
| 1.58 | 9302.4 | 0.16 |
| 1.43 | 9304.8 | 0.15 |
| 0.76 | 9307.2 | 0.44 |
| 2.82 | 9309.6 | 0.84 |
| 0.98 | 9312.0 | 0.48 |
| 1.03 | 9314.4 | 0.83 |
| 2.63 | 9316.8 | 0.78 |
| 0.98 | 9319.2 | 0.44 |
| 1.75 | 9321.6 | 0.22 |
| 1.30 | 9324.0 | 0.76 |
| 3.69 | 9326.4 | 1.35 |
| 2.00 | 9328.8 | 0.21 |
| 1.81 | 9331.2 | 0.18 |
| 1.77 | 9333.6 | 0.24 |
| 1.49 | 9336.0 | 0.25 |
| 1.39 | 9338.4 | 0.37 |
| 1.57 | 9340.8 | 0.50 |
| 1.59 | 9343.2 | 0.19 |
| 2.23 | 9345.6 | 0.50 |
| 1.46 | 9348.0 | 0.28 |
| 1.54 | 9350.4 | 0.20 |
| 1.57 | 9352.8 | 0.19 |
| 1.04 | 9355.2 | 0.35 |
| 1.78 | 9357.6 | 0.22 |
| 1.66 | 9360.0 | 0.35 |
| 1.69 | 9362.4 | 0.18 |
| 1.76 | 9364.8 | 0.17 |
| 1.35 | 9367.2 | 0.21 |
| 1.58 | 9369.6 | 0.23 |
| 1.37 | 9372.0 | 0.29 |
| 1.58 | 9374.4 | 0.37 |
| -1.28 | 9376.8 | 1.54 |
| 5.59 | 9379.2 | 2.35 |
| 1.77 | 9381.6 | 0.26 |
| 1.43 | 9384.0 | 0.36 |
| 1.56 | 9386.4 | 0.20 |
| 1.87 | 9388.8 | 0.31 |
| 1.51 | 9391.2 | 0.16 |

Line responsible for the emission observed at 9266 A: [N II] 6583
